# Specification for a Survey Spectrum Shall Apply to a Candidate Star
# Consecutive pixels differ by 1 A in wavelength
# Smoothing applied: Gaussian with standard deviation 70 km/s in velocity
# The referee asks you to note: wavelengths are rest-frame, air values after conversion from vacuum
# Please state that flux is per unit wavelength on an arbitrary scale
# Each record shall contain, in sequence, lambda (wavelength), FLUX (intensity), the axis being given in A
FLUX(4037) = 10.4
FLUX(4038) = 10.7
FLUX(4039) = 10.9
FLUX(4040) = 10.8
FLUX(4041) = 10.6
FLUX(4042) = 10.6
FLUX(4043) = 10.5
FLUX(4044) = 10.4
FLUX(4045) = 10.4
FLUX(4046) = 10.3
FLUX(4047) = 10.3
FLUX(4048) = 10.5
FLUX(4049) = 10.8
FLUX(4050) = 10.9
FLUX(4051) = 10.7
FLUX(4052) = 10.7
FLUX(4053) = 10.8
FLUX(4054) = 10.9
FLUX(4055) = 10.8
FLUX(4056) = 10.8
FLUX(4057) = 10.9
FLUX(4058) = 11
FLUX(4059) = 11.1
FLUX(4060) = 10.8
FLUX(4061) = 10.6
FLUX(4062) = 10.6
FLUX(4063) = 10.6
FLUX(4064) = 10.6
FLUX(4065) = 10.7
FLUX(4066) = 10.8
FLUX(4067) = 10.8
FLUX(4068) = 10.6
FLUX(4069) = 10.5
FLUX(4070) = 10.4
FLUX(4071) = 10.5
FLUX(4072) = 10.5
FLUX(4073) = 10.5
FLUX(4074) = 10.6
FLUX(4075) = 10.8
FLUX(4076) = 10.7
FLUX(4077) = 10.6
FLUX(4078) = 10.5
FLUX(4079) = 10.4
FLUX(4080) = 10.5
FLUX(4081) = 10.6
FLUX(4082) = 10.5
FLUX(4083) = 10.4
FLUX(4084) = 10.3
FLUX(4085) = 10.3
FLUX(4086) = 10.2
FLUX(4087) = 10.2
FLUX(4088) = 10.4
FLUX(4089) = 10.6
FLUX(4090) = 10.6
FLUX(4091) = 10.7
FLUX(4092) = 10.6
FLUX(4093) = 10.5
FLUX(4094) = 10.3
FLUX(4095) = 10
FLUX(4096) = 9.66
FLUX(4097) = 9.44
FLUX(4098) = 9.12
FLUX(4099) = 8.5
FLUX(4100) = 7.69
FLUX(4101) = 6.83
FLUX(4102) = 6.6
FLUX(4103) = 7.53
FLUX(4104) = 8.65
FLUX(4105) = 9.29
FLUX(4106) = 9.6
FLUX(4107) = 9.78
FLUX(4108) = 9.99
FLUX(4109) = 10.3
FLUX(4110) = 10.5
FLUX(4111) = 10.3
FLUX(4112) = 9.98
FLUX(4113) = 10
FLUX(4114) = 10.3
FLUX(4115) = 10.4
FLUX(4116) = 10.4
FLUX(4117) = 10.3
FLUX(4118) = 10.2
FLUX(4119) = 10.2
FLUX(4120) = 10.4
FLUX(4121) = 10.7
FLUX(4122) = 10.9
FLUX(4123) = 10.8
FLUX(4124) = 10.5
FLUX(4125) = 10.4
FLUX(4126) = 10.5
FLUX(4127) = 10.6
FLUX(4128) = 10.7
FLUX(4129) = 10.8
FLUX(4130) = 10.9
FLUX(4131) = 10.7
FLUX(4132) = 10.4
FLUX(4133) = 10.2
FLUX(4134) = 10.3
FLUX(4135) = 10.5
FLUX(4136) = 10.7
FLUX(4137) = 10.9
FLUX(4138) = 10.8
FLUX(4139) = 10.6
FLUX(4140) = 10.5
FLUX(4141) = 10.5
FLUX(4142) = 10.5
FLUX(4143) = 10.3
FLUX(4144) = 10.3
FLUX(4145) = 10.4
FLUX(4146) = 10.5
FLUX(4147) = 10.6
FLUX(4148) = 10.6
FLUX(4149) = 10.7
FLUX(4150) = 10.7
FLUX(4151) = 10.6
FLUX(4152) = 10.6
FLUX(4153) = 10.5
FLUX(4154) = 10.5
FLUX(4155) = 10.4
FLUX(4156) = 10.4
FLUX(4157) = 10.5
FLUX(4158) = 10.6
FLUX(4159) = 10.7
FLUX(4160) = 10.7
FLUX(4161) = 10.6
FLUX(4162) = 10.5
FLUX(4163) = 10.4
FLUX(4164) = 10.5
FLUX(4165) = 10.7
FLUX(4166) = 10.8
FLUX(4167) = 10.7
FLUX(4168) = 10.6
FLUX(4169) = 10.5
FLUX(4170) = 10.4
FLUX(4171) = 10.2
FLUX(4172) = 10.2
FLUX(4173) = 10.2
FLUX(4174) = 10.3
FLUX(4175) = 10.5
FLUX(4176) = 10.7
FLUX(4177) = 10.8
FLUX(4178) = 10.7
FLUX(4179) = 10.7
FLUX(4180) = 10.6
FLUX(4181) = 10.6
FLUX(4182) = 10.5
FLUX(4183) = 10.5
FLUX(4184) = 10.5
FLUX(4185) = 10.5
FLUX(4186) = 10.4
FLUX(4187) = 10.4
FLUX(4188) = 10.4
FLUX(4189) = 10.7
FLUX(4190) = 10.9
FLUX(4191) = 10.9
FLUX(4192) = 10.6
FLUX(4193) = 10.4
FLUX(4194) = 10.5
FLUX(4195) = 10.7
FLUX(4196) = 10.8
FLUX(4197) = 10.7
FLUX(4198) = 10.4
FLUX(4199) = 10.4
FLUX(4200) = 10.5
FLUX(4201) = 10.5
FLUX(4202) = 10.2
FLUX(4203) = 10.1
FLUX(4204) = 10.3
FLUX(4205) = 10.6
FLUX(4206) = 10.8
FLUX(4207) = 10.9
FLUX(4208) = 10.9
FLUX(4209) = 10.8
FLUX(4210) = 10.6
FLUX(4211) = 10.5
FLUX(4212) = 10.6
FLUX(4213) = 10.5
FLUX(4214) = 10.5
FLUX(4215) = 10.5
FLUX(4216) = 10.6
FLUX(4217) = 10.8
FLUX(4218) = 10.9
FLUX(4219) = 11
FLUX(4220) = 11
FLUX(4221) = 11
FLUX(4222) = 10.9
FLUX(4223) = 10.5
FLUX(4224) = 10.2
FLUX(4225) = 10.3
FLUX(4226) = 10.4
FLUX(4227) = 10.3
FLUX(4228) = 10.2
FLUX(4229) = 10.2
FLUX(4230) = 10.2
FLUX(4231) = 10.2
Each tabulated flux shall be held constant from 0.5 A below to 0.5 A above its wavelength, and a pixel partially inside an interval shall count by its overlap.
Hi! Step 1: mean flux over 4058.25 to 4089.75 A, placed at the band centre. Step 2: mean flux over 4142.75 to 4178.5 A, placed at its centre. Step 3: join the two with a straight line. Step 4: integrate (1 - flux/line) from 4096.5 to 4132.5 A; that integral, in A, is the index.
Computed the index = 2.4 A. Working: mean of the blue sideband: 10.6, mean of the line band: 9.84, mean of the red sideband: 10.5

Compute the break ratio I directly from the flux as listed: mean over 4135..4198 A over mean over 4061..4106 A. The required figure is 1.1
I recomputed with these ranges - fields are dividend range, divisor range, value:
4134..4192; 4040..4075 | 0.99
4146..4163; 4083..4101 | 1.07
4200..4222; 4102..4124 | 1.07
